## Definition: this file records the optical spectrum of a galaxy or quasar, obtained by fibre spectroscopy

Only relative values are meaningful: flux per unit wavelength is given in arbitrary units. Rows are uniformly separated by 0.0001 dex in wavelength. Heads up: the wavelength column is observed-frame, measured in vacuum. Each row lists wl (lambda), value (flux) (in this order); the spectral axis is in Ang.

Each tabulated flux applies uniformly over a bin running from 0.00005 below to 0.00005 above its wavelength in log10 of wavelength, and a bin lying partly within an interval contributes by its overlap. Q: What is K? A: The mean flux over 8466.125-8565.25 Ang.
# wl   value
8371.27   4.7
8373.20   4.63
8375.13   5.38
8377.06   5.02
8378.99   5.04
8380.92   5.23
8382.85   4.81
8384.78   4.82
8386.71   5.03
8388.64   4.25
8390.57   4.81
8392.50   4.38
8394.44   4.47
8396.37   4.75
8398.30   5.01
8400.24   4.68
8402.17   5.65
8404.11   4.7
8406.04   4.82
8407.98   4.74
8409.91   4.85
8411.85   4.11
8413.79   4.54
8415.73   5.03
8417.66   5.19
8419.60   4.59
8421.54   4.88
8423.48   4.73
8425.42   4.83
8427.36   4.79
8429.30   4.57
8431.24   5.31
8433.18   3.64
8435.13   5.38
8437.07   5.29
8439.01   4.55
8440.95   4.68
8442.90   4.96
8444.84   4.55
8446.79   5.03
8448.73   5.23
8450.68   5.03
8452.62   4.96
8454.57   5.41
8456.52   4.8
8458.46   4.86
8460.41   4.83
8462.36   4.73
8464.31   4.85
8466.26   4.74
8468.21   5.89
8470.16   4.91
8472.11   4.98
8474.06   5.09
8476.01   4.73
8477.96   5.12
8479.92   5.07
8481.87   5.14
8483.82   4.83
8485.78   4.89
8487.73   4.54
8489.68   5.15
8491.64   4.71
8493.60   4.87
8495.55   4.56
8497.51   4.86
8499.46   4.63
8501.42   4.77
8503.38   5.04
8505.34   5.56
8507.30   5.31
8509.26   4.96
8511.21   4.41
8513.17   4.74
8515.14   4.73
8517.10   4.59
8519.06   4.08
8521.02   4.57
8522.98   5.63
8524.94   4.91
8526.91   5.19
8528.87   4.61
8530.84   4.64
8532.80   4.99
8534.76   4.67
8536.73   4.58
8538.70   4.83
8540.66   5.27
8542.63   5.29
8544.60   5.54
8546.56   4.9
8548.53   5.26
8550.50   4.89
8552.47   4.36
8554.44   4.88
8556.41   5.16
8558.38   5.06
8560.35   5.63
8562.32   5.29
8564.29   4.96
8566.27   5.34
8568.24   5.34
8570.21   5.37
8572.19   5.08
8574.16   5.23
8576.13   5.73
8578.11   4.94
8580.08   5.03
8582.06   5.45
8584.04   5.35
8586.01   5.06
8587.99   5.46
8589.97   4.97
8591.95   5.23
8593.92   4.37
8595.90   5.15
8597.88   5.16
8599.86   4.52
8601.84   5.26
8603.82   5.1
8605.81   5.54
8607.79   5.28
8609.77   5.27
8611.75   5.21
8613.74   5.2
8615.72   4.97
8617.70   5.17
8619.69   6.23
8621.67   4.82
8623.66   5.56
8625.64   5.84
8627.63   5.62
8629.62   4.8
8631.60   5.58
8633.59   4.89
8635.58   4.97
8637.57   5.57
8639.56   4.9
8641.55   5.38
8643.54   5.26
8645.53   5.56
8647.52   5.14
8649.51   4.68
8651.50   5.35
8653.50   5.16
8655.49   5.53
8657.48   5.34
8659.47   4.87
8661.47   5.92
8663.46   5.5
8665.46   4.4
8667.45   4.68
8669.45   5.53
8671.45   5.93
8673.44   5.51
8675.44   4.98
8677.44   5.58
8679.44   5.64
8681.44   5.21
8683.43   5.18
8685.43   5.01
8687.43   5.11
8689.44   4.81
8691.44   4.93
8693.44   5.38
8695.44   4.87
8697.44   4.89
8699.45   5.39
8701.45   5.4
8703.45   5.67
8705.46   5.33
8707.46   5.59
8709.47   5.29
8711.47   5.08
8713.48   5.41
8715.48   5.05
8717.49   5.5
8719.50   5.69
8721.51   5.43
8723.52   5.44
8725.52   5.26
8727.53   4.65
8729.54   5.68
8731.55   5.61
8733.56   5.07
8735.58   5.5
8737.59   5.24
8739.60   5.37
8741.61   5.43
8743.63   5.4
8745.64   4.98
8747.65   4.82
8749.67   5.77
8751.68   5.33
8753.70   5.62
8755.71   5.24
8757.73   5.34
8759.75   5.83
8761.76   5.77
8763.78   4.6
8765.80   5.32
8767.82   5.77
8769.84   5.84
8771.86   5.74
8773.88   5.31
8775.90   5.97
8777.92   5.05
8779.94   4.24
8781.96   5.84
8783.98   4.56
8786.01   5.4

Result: 4.94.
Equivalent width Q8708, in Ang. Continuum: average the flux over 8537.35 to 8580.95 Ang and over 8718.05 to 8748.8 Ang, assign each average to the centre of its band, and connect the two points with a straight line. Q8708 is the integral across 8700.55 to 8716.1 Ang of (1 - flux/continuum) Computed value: -0.2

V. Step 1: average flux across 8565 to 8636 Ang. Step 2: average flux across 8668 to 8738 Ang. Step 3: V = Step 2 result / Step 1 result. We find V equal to 1.02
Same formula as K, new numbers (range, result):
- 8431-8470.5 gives 4.93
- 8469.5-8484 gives 4.99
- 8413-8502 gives 4.89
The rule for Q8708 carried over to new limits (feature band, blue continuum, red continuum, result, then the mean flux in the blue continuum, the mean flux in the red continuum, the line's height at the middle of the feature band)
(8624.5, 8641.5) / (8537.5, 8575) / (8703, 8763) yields -0.13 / 5.14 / 5.37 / 5.24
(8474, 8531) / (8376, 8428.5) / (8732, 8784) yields 1.13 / 4.81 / 5.36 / 4.96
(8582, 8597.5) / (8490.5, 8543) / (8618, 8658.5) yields 0.03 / 4.85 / 5.31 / 5.12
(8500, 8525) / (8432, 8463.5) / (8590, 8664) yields 0.70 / 4.87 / 5.24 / 5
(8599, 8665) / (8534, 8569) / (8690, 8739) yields -1.05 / 5.07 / 5.3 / 5.18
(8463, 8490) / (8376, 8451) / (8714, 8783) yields -0.36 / 4.82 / 5.37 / 4.92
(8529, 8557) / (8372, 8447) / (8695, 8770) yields 0.56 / 4.81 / 5.35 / 5.03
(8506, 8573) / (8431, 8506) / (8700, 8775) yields 0.93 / 4.92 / 5.39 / 5.04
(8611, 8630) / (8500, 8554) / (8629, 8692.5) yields -0.89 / 4.9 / 5.22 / 5.12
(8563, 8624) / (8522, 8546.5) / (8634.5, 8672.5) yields -0.89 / 5.01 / 5.25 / 5.13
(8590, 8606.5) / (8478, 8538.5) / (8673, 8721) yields 0.06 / 4.84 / 5.27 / 5.05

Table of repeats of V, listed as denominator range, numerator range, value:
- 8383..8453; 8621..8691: 1.09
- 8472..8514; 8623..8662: 1.08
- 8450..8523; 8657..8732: 1.08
